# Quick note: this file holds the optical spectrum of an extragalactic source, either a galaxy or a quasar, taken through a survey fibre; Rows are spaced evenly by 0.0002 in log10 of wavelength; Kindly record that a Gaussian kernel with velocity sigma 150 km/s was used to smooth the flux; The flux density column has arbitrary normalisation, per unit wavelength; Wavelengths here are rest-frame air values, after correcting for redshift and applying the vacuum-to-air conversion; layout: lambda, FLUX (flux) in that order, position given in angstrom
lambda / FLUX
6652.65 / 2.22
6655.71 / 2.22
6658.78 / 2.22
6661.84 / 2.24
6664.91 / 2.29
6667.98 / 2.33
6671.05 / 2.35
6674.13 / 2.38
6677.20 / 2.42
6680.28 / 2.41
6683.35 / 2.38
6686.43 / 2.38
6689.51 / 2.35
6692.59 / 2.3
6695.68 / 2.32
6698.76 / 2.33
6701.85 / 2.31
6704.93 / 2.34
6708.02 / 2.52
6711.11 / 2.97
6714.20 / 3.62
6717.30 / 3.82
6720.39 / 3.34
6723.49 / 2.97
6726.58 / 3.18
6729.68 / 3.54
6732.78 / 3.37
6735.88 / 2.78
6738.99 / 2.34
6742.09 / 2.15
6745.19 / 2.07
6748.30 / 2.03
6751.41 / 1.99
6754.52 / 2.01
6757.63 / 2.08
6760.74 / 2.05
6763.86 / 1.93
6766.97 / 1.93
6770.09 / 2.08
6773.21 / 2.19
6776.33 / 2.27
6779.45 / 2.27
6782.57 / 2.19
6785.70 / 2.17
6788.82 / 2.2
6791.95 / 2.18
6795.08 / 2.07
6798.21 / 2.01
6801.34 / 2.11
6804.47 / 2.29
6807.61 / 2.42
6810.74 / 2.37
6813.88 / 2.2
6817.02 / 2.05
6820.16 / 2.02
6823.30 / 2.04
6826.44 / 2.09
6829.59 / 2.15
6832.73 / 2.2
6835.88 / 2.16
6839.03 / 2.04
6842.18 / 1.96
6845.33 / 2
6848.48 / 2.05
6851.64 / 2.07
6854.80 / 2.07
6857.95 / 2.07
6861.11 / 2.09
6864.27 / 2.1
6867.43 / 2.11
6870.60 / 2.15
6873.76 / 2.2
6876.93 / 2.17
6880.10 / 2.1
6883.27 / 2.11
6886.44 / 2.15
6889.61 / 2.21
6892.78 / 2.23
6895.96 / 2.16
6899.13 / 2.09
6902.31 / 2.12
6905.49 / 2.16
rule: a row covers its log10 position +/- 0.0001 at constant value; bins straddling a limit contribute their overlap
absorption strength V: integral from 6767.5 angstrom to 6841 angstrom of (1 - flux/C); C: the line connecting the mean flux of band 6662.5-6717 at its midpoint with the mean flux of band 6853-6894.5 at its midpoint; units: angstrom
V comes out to 3.6 angstrom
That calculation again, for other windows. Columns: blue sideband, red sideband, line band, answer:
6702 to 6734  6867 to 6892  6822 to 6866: 5.4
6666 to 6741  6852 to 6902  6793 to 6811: 1.4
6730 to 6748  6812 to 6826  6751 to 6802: 5.1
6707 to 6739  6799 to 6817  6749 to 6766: 4.8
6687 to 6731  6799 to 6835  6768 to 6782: 1.4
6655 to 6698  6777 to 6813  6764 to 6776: 0.9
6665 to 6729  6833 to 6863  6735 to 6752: 1.8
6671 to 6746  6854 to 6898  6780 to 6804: 2.7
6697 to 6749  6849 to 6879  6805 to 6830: 1.8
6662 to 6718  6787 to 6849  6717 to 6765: -4.1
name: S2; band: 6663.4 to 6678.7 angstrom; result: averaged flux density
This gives 2.35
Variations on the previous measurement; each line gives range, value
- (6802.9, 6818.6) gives 2.27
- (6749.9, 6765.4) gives 2.01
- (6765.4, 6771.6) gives 2.01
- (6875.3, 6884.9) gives 2.13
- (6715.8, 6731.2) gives 3.37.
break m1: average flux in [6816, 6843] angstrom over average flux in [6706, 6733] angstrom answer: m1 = 0.6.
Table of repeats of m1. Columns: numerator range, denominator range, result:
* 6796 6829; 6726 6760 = 0.87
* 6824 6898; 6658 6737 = 0.79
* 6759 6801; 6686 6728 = 0.76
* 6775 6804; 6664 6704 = 0.92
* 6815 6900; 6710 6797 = 0.85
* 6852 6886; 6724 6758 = 0.84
